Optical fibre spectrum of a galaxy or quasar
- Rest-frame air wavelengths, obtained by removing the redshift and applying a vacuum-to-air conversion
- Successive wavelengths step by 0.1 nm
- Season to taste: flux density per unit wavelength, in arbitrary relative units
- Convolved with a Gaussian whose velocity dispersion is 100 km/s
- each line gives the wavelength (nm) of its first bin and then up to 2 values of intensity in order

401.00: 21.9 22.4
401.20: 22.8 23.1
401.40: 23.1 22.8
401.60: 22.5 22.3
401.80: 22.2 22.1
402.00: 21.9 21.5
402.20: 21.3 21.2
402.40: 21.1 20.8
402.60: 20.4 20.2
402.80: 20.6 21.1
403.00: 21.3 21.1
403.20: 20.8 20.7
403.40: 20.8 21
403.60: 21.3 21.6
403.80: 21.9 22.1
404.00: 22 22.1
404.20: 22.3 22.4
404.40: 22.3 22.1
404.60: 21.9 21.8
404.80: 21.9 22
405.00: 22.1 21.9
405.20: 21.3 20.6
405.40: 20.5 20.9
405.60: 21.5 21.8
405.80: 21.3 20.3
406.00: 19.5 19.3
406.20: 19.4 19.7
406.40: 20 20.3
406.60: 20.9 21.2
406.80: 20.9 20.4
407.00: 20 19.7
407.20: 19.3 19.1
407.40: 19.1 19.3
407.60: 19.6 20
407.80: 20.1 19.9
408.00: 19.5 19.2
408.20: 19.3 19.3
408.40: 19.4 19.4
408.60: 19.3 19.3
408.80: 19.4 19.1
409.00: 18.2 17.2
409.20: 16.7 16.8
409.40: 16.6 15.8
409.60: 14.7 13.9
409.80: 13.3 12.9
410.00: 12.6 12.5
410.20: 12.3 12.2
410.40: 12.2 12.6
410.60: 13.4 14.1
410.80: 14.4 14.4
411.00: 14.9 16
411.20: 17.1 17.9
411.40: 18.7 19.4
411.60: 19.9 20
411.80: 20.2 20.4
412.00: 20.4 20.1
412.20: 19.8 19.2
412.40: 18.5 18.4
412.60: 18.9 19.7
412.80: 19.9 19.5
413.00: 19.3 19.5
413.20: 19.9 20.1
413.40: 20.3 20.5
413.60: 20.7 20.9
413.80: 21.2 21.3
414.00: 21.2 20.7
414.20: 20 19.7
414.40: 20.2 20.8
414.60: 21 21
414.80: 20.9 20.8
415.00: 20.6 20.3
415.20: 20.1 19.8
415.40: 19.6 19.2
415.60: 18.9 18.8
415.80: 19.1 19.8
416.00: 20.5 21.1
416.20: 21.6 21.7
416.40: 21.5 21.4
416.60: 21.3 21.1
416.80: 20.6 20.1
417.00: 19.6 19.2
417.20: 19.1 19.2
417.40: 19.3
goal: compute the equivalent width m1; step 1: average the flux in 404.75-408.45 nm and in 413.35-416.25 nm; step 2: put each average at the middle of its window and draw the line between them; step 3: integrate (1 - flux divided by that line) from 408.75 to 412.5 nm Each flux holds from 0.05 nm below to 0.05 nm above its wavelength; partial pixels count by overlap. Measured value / 0.714 nm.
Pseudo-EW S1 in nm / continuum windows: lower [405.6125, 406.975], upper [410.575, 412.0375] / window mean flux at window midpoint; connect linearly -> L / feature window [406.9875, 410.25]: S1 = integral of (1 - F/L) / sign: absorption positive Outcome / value 0.25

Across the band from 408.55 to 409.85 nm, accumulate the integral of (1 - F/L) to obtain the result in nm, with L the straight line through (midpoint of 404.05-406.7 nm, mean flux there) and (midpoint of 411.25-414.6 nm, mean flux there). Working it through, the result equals 0.228 nm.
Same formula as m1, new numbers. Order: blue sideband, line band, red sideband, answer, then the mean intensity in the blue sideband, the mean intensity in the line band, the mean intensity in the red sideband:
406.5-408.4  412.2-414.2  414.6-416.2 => 0.01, 19.8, 20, 20.1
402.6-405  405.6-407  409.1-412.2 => -0.07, 21.5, 20.4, 16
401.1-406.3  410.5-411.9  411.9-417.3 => 0.25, 21.5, 16.9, 20.2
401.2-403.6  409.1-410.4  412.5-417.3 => 0.41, 21.5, 14.2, 20.2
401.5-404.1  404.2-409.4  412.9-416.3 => 0.23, 21.4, 20.1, 20.3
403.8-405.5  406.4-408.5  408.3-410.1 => -0.13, 21.8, 19.8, 16.7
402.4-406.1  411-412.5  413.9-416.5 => 0.13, 21.3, 18.9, 20.4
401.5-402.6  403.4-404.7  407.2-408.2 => -0.06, 21.7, 21.9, 19.5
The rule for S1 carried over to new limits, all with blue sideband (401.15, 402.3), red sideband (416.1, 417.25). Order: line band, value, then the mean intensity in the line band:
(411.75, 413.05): 0.10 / 19.6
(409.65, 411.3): 0.58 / 13.8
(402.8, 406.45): 0.12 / 21.2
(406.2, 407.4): 0.09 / 20.1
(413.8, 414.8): 0.01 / 20.7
